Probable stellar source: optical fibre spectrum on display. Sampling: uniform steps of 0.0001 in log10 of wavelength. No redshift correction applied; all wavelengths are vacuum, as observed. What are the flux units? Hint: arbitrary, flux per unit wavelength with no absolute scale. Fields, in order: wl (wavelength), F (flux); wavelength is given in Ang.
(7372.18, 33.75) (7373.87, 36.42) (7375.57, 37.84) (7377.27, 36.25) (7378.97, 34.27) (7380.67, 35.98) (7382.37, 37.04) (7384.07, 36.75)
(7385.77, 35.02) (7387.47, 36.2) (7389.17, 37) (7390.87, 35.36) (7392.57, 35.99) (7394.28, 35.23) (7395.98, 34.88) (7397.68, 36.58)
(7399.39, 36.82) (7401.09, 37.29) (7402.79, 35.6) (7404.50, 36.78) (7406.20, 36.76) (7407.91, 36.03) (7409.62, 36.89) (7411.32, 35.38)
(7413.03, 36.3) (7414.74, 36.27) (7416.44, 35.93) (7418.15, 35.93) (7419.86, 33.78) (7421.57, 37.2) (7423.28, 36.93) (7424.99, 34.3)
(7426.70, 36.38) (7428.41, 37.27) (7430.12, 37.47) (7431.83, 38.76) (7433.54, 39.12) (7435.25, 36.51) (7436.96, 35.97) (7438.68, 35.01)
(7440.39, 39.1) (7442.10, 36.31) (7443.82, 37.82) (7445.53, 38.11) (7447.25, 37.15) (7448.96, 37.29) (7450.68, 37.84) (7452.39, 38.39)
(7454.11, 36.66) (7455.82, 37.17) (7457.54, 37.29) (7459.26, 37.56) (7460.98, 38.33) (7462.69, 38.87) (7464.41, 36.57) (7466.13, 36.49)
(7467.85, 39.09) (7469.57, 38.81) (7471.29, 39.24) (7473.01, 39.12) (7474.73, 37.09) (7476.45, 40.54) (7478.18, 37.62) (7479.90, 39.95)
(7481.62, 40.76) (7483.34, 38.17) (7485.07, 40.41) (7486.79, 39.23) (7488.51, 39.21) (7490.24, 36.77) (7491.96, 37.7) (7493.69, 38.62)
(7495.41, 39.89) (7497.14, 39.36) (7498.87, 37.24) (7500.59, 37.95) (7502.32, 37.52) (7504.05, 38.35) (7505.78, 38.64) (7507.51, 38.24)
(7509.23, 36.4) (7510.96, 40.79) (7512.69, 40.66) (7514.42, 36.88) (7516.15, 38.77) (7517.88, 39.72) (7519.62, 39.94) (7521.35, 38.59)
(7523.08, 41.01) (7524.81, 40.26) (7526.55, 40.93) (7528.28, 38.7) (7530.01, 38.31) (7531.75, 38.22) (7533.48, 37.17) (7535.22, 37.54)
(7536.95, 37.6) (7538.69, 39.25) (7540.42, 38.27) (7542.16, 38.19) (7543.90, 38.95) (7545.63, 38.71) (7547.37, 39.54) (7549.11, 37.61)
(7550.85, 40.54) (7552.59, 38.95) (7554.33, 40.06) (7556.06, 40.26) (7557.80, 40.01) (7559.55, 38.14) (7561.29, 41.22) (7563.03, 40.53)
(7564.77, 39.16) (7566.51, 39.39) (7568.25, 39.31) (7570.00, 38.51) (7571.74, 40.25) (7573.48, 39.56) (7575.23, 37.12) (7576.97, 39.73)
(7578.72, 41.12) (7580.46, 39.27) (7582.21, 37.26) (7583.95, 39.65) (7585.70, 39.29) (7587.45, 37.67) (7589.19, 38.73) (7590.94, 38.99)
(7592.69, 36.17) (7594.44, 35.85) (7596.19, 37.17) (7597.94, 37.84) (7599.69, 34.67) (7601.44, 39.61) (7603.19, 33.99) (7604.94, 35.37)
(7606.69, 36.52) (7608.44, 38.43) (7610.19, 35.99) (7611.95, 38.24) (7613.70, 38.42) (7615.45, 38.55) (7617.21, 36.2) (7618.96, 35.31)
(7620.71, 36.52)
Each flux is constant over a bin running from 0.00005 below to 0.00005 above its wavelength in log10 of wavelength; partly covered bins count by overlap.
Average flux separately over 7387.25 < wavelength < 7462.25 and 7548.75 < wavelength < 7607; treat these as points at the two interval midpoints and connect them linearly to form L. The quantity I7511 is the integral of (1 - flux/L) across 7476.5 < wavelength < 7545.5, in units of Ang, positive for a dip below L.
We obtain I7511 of -1.9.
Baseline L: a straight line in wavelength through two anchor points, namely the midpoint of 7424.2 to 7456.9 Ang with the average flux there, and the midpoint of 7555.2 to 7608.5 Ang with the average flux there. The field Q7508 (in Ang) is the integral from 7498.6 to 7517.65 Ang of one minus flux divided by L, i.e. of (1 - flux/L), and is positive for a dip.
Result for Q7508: -0.3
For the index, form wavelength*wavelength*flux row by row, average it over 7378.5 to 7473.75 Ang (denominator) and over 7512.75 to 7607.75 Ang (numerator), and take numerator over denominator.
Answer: 1.09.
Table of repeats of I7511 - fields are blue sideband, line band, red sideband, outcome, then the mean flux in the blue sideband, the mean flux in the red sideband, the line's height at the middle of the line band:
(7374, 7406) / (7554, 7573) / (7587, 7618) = -1.4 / 36.2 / 37.1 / 37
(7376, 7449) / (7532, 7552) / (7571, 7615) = -0.5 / 36.4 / 37.9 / 37.5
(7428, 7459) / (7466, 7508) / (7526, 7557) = -0.7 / 37.4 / 38.8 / 38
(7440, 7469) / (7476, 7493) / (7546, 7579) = -0.4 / 37.6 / 39.5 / 38.2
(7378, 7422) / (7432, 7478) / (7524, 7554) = -0.8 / 36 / 38.8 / 37.1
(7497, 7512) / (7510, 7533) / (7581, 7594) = -0.7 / 38.3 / 38.2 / 38.2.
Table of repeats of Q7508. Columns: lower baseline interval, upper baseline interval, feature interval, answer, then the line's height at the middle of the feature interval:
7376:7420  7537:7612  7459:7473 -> -0.5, 37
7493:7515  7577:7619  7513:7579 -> -1.8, 38.1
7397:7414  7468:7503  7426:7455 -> 0.1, 37.5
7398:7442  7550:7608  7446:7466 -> -0.3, 37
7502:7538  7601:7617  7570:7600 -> -0.6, 37.6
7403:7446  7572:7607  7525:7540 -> -0.4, 37.4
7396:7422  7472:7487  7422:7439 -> 0.1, 37.1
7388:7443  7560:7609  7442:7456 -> -0.3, 36.8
